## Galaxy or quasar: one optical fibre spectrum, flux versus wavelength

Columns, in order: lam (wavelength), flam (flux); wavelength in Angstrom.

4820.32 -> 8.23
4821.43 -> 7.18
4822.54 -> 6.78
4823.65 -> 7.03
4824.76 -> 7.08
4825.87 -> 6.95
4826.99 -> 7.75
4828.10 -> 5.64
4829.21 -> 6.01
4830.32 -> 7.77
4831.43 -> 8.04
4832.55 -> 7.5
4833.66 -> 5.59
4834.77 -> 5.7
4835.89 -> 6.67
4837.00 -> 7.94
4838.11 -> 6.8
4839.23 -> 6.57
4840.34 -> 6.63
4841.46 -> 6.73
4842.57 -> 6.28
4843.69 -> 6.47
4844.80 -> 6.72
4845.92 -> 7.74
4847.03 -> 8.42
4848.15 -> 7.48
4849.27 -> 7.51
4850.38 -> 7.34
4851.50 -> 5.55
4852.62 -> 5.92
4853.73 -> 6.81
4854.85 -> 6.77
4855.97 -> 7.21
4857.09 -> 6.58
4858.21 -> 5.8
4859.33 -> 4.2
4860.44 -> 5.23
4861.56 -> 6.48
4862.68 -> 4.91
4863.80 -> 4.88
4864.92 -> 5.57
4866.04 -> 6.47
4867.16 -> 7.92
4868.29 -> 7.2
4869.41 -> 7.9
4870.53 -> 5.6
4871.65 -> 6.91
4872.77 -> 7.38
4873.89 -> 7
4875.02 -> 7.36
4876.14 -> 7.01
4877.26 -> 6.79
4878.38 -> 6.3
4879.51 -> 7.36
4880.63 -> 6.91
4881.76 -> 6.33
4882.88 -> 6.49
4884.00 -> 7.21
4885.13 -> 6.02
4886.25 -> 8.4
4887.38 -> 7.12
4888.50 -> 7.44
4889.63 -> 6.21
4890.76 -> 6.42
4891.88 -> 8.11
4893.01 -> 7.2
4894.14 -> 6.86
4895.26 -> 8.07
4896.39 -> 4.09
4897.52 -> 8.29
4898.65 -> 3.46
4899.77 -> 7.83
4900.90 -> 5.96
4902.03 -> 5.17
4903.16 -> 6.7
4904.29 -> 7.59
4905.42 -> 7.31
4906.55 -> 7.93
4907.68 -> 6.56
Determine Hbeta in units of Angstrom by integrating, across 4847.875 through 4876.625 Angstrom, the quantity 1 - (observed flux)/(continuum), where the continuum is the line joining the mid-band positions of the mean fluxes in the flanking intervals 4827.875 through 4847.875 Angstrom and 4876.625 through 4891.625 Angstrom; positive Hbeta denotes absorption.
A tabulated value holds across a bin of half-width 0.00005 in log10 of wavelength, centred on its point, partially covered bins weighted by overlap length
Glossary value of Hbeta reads 1.6 Angstrom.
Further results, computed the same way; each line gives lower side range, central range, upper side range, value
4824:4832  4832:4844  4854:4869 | 0.2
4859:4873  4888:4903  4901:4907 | 0.3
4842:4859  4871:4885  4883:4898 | 0.1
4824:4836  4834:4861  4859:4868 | -1.5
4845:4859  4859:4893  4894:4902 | -0.6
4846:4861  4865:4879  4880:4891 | -0.4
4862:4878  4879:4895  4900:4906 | -1.0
